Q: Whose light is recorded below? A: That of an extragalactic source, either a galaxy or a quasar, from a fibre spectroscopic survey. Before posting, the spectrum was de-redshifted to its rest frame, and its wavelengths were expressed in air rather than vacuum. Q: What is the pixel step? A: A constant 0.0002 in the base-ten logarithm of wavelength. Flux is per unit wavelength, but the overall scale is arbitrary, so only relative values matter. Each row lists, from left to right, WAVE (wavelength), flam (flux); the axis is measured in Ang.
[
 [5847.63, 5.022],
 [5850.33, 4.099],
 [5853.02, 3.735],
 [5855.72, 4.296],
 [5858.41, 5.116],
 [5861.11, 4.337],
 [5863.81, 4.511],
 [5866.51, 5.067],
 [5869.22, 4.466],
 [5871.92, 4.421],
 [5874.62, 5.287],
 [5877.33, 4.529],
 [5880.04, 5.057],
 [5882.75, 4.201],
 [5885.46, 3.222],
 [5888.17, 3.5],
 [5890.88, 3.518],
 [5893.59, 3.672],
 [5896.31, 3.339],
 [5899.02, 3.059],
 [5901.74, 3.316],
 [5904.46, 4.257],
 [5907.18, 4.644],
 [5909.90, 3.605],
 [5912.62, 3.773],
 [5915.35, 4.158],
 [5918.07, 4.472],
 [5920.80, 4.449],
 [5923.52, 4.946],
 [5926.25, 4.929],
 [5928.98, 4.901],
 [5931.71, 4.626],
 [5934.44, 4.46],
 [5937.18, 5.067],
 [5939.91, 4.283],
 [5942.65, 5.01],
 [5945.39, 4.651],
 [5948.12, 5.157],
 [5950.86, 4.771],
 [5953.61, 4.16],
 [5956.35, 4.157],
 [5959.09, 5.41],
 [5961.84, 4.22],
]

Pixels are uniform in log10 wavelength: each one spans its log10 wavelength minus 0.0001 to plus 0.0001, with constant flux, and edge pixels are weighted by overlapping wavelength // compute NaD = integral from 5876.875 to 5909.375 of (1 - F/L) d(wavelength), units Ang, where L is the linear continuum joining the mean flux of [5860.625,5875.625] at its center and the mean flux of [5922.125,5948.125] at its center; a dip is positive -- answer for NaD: 6.1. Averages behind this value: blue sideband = 4.69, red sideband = 4.79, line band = 3.83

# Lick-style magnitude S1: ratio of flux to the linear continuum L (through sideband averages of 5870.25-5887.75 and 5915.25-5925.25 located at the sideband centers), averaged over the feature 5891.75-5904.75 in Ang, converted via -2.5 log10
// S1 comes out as 0.28 mag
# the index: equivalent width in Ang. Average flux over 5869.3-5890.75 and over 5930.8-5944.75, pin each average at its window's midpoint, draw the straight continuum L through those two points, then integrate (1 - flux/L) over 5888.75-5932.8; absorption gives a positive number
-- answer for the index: 4.1 Ang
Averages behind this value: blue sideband 4.28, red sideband 4.69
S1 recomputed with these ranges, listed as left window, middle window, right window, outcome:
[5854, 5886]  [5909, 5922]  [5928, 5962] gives 0.13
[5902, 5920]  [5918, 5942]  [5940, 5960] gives -0.07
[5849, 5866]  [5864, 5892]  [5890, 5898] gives -0.12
